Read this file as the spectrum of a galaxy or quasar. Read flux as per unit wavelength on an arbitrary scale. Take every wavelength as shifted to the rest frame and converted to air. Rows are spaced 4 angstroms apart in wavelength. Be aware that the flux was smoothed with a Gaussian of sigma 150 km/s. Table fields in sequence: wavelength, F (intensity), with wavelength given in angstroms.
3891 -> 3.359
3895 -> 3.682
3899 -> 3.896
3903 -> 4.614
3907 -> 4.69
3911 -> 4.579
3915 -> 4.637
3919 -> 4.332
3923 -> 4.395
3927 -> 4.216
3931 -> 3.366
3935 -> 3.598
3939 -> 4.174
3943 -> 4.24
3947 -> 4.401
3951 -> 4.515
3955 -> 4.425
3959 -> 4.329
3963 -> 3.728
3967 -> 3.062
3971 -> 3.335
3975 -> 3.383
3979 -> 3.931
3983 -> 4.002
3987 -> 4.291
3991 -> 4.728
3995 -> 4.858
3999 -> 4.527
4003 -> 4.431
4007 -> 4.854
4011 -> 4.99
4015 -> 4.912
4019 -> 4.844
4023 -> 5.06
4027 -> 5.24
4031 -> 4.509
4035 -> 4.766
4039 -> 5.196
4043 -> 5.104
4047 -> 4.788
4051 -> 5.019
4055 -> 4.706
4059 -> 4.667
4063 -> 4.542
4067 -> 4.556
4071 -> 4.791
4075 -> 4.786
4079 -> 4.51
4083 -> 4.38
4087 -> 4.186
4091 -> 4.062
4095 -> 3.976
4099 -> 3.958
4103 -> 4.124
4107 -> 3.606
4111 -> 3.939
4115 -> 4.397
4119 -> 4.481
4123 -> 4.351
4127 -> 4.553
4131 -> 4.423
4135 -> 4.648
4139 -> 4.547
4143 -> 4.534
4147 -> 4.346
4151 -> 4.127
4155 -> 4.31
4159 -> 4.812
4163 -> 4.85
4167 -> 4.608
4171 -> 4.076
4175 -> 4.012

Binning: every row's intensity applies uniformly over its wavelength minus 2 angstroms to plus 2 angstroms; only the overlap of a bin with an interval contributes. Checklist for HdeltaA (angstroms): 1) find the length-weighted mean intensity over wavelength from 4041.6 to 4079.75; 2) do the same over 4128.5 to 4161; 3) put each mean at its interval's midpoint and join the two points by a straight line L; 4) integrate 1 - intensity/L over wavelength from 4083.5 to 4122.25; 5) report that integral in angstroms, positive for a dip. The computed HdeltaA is 4.3 angstroms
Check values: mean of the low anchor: 4.75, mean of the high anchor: 4.47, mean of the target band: 4.1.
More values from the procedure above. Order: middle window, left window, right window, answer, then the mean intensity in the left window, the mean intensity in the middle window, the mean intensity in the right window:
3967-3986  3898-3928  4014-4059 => 4.3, 4.44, 3.63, 4.91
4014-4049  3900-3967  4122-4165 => -4.7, 4.22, 4.94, 4.5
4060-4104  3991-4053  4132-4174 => 3.0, 4.87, 4.36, 4.47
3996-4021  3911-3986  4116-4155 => -3.7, 4.02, 4.76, 4.44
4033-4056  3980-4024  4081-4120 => -2.7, 4.66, 4.94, 4.1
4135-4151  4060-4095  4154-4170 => 0.5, 4.45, 4.45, 4.63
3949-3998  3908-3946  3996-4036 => 5.0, 4.19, 4.06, 4.82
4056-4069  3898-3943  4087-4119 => -1.6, 4.23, 4.6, 4.05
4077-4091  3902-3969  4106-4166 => 0.1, 4.19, 4.32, 4.41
